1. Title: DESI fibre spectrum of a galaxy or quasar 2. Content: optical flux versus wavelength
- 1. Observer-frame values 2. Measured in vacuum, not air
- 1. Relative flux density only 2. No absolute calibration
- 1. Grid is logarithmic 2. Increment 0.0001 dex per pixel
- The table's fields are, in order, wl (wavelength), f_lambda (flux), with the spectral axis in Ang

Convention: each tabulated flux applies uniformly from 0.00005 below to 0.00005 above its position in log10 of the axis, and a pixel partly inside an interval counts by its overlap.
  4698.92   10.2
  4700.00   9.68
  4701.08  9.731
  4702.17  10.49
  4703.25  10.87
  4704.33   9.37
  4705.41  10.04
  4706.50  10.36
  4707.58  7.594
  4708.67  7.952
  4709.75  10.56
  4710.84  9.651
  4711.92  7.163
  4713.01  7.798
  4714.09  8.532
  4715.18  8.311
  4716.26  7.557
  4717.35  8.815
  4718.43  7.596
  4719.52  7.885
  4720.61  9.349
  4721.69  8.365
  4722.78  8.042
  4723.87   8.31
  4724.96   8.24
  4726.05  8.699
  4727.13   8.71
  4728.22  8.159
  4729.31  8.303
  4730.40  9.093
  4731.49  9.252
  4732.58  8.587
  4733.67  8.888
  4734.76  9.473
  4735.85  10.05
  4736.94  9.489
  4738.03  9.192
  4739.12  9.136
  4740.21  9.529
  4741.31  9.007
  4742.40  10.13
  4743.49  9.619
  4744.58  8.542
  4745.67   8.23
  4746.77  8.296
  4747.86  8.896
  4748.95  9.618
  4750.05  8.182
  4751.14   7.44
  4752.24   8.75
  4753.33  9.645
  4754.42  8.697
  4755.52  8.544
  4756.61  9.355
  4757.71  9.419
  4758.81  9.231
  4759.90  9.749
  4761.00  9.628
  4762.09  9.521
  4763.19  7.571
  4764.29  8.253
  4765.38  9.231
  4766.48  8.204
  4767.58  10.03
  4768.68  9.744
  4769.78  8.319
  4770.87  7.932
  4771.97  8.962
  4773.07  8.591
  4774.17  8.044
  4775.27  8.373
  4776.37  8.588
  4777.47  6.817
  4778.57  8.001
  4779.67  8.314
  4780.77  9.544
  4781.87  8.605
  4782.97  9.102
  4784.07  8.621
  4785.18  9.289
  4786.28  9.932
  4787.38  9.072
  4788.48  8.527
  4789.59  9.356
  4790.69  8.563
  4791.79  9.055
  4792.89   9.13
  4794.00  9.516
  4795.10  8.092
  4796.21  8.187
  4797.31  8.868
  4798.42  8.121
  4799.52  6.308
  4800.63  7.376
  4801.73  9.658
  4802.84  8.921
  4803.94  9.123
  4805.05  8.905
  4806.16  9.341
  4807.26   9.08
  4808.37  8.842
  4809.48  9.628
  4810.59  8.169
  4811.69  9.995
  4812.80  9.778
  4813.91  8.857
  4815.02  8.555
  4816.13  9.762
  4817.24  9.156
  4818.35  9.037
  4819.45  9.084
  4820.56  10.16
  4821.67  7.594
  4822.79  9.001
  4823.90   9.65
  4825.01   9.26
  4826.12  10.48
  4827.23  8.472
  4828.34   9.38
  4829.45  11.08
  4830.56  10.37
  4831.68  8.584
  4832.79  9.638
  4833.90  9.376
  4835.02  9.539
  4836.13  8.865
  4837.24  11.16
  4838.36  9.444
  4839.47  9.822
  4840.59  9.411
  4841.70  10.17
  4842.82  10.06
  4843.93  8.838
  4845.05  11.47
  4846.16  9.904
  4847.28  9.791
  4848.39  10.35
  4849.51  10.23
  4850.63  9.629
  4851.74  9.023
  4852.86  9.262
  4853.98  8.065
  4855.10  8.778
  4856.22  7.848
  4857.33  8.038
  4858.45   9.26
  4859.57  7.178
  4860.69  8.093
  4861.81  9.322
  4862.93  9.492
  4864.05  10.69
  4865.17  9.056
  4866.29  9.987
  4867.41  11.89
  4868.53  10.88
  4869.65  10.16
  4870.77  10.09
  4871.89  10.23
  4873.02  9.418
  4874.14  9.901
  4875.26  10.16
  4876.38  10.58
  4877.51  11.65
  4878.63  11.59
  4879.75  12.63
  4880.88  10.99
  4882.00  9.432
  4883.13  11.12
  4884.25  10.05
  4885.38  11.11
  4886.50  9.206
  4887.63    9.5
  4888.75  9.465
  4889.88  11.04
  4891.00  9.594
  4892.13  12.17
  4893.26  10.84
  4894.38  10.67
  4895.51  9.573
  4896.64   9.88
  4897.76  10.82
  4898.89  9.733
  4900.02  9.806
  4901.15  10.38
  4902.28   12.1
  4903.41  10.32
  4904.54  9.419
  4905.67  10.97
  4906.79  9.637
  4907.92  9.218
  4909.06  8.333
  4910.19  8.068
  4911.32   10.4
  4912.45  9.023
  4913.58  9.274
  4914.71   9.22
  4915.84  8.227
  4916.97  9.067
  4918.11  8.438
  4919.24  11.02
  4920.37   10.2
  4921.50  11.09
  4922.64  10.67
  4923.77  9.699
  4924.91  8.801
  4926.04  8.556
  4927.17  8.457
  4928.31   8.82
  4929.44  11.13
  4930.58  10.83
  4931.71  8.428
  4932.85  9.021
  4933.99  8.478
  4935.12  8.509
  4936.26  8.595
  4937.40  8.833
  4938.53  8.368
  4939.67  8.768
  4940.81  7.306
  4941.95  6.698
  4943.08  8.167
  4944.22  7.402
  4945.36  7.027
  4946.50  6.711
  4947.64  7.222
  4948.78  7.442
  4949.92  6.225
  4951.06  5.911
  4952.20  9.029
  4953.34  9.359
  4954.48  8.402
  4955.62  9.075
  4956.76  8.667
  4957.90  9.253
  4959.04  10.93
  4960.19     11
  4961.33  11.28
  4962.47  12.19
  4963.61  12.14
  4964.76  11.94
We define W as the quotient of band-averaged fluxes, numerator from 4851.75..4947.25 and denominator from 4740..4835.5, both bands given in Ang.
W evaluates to 1.07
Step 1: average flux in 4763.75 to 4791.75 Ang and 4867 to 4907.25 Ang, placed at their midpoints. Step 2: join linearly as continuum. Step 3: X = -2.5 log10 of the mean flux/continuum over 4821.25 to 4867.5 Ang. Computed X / 0.04 mag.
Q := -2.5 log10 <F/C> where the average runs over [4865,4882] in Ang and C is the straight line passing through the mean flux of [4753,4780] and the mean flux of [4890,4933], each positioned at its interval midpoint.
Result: -0.117 mag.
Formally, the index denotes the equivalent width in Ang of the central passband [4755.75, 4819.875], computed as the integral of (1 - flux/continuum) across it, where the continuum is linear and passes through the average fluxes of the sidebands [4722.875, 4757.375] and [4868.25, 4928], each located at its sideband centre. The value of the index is 2.8 Ang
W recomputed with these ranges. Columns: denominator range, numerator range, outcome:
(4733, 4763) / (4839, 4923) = 1.09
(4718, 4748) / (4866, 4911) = 1.17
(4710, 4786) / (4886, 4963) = 1.06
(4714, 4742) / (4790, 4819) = 1.01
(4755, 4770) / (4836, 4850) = 1.10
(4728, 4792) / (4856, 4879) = 1.10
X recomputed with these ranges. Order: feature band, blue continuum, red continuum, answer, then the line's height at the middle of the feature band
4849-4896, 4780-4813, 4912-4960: -0.13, 8.8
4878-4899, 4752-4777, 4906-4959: -0.20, 8.79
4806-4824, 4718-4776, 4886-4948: -0.01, 9.03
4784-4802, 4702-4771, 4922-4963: 0.02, 8.85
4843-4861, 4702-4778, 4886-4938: 0.03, 9.39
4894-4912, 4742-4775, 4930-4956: -0.20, 8.24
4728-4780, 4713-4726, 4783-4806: -0.05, 8.49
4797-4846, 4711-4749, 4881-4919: 0.01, 9.35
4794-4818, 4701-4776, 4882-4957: 0.02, 9.01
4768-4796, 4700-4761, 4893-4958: 0.03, 8.96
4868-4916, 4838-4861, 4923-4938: -0.11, 9.19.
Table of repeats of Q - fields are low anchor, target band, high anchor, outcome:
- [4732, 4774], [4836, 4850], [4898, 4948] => -0.107 mag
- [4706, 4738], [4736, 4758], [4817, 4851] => -0.015 mag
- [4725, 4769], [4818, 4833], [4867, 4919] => 0.022 mag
